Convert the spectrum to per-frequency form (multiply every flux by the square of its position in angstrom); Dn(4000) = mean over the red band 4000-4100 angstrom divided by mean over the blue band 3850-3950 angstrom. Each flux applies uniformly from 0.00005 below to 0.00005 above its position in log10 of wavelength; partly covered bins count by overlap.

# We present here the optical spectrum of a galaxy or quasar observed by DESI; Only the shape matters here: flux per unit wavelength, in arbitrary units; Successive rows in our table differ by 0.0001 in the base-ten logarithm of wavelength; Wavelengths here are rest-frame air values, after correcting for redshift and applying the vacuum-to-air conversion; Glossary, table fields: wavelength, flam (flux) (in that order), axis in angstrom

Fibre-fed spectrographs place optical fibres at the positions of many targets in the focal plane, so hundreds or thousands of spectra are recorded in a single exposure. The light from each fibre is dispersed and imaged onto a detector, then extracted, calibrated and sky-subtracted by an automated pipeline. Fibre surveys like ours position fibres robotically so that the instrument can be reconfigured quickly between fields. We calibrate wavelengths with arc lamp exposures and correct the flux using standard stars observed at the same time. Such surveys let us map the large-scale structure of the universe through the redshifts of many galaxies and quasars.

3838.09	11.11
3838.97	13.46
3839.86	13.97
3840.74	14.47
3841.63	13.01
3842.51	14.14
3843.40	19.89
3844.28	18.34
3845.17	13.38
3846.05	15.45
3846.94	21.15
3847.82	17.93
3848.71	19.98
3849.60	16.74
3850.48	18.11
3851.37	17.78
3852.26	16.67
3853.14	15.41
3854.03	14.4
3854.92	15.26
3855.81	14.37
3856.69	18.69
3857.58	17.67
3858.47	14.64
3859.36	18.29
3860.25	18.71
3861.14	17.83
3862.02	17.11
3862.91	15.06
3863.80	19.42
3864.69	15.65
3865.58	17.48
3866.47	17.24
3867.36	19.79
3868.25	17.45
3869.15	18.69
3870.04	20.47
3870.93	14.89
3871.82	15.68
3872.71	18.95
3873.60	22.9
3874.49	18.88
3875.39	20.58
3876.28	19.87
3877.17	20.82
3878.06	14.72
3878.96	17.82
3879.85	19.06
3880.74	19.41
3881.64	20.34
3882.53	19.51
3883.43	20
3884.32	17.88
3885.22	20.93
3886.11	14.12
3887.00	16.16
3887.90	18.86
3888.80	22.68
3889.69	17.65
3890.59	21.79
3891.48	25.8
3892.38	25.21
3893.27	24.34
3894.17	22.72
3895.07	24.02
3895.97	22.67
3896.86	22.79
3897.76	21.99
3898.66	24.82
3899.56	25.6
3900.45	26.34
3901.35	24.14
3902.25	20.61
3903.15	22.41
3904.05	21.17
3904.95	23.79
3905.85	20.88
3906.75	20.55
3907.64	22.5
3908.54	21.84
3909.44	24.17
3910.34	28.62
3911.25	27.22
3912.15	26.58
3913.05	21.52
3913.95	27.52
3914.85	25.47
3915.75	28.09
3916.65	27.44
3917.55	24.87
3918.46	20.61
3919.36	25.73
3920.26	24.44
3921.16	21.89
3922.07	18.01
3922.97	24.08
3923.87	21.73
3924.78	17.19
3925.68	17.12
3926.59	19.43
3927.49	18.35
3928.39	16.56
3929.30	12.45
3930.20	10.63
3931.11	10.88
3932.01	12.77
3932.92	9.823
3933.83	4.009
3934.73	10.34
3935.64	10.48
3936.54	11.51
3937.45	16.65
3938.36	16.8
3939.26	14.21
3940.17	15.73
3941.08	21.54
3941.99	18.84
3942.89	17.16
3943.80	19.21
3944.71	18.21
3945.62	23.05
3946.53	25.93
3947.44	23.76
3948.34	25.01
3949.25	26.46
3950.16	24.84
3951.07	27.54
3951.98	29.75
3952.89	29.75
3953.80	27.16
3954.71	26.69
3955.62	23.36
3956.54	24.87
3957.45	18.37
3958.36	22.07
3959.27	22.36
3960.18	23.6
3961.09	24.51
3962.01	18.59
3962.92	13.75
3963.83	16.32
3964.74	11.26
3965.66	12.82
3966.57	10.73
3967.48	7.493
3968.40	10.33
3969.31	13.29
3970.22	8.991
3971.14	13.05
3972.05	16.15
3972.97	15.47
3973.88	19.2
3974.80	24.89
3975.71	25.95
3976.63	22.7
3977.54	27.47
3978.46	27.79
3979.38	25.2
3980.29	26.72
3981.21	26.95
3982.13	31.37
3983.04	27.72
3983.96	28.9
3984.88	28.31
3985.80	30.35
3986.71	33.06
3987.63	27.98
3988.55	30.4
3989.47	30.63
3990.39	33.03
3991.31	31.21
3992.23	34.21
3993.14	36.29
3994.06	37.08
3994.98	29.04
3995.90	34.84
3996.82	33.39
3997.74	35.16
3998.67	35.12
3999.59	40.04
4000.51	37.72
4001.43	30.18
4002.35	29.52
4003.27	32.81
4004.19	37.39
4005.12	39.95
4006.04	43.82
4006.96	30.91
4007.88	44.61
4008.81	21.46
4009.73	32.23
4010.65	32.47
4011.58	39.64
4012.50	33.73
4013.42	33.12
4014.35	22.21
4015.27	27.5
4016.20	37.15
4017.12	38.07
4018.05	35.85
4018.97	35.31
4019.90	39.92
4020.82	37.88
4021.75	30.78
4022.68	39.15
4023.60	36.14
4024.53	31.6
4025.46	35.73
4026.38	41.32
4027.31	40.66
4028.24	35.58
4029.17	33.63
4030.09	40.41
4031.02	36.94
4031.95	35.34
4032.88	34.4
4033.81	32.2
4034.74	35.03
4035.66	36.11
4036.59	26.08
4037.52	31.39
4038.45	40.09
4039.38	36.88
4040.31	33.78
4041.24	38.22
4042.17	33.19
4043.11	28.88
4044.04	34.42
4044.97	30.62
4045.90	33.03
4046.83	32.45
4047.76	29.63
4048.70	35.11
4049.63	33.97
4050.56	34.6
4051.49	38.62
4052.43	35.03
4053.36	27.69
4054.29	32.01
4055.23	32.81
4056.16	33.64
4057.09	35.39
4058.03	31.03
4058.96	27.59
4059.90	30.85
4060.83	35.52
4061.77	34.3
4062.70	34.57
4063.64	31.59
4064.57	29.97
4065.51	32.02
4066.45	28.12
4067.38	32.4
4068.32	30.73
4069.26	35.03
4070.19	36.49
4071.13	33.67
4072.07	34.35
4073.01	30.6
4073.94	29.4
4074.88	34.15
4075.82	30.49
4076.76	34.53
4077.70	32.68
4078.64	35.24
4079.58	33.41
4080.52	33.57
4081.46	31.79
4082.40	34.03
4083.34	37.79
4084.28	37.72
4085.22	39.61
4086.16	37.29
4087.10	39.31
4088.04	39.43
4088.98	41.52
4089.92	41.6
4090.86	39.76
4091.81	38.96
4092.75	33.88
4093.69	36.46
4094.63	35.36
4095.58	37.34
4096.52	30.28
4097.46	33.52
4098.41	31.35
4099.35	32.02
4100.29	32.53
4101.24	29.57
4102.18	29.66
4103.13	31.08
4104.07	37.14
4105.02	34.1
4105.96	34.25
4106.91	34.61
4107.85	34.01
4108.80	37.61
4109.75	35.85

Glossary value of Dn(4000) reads 1.9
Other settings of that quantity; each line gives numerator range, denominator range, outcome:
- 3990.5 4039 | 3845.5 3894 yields 2.03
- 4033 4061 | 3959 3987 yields 1.66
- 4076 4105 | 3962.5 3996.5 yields 1.55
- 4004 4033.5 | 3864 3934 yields 1.84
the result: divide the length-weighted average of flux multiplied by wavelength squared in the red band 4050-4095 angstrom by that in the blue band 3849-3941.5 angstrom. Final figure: 1.94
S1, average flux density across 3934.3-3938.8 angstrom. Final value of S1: 13.1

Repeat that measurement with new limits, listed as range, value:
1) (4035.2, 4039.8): 34.1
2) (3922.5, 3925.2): 21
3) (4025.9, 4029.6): 37.8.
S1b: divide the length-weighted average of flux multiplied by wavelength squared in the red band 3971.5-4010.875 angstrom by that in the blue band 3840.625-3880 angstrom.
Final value 1.9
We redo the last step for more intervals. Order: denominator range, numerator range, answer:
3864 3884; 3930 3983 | 1.08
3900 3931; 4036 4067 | 1.59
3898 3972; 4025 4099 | 1.84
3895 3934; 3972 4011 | 1.51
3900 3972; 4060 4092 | 1.88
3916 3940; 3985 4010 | 2.07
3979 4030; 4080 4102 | 1.11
